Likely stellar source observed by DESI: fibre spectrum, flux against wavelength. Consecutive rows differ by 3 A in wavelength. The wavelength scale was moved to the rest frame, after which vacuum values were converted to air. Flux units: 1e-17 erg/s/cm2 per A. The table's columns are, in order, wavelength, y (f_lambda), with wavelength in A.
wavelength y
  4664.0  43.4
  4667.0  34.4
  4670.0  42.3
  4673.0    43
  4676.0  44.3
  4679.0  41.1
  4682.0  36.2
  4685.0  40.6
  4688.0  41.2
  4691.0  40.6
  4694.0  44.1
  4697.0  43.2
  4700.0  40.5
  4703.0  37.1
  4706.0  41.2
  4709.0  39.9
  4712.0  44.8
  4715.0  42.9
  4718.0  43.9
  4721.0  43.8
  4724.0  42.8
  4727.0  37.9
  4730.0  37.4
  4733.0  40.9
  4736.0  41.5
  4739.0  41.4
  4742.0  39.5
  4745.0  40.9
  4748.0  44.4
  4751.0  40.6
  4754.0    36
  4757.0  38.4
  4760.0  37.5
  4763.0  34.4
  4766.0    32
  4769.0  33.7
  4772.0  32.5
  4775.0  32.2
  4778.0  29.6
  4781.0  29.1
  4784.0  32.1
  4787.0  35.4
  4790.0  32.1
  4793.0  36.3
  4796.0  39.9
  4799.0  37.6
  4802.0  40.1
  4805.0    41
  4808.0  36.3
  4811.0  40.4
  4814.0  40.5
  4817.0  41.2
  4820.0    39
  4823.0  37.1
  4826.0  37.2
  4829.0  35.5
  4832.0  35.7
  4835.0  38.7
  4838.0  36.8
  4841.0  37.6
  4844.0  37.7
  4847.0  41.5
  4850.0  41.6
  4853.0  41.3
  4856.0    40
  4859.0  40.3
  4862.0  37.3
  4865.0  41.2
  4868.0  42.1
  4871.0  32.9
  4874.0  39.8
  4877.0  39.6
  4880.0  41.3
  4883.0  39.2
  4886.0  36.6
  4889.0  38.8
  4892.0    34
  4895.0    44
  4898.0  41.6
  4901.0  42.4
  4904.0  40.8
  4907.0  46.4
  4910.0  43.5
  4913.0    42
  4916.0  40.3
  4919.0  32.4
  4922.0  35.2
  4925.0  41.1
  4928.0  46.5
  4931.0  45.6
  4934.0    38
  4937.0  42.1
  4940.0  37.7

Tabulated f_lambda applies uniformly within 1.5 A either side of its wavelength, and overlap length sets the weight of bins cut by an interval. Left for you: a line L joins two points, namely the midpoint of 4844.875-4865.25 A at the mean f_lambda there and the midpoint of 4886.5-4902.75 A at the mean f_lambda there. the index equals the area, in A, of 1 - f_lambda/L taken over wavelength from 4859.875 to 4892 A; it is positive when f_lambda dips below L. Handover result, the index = 1.2 A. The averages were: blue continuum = 40.3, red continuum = 40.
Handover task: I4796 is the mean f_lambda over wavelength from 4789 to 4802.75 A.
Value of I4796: 37.2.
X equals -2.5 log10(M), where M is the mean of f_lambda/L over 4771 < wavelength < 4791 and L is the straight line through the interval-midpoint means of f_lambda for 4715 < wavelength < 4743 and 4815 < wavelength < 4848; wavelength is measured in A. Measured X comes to 0.235 mag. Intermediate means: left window 41.1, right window 38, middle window 31.8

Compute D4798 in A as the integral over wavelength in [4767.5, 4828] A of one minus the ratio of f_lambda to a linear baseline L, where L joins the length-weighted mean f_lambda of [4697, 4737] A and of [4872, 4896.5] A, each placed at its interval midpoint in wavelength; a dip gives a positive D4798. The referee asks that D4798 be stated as 6.0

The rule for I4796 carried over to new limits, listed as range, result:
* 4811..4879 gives 38.9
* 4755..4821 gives 35.9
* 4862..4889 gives 39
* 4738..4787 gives 35.8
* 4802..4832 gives 38.6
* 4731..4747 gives 40.8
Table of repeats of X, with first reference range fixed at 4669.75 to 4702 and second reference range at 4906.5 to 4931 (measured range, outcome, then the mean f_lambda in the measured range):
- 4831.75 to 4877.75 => 0.05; 39.1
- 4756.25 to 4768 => 0.17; 35.3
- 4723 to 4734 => 0.05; 39.6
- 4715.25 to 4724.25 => -0.05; 43.5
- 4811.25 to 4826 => 0.05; 39.3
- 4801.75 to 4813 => 0.05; 39.4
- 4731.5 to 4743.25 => 0.01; 40.9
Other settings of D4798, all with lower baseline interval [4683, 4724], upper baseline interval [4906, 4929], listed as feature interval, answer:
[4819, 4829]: 0.92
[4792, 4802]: 0.72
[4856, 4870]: 0.35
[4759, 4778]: 3.74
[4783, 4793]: 1.85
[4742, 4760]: 0.76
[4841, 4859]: 0.38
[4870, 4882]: 0.66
